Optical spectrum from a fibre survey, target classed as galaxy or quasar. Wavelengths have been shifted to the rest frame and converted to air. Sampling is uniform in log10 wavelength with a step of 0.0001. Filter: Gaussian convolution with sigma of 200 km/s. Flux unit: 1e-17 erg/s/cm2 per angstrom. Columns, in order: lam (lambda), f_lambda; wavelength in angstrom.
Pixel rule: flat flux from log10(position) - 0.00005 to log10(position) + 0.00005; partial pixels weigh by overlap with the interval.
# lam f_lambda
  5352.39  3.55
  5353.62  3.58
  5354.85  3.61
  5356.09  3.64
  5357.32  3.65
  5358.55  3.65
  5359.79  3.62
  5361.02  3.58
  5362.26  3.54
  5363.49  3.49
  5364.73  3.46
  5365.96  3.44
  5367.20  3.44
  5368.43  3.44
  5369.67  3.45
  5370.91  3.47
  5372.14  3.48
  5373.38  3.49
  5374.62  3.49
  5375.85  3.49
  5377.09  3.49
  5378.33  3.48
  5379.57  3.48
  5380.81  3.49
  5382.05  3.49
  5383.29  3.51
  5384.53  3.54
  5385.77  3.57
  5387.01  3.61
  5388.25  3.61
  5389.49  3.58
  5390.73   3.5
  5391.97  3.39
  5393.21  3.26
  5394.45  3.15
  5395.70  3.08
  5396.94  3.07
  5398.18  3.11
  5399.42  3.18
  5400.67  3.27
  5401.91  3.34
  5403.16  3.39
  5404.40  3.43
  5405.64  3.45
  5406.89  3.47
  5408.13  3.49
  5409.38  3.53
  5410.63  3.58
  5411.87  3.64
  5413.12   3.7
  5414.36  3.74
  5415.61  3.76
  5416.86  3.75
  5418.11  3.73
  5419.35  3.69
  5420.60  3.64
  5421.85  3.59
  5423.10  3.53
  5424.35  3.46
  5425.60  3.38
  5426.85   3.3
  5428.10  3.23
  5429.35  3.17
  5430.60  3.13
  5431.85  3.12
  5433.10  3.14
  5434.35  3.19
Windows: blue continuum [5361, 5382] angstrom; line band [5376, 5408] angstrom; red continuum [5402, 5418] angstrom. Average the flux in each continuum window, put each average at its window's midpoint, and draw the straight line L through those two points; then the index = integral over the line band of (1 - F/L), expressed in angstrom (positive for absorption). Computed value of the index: 1.2 angstrom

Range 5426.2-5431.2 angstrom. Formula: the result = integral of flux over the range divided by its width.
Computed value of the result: 3.21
